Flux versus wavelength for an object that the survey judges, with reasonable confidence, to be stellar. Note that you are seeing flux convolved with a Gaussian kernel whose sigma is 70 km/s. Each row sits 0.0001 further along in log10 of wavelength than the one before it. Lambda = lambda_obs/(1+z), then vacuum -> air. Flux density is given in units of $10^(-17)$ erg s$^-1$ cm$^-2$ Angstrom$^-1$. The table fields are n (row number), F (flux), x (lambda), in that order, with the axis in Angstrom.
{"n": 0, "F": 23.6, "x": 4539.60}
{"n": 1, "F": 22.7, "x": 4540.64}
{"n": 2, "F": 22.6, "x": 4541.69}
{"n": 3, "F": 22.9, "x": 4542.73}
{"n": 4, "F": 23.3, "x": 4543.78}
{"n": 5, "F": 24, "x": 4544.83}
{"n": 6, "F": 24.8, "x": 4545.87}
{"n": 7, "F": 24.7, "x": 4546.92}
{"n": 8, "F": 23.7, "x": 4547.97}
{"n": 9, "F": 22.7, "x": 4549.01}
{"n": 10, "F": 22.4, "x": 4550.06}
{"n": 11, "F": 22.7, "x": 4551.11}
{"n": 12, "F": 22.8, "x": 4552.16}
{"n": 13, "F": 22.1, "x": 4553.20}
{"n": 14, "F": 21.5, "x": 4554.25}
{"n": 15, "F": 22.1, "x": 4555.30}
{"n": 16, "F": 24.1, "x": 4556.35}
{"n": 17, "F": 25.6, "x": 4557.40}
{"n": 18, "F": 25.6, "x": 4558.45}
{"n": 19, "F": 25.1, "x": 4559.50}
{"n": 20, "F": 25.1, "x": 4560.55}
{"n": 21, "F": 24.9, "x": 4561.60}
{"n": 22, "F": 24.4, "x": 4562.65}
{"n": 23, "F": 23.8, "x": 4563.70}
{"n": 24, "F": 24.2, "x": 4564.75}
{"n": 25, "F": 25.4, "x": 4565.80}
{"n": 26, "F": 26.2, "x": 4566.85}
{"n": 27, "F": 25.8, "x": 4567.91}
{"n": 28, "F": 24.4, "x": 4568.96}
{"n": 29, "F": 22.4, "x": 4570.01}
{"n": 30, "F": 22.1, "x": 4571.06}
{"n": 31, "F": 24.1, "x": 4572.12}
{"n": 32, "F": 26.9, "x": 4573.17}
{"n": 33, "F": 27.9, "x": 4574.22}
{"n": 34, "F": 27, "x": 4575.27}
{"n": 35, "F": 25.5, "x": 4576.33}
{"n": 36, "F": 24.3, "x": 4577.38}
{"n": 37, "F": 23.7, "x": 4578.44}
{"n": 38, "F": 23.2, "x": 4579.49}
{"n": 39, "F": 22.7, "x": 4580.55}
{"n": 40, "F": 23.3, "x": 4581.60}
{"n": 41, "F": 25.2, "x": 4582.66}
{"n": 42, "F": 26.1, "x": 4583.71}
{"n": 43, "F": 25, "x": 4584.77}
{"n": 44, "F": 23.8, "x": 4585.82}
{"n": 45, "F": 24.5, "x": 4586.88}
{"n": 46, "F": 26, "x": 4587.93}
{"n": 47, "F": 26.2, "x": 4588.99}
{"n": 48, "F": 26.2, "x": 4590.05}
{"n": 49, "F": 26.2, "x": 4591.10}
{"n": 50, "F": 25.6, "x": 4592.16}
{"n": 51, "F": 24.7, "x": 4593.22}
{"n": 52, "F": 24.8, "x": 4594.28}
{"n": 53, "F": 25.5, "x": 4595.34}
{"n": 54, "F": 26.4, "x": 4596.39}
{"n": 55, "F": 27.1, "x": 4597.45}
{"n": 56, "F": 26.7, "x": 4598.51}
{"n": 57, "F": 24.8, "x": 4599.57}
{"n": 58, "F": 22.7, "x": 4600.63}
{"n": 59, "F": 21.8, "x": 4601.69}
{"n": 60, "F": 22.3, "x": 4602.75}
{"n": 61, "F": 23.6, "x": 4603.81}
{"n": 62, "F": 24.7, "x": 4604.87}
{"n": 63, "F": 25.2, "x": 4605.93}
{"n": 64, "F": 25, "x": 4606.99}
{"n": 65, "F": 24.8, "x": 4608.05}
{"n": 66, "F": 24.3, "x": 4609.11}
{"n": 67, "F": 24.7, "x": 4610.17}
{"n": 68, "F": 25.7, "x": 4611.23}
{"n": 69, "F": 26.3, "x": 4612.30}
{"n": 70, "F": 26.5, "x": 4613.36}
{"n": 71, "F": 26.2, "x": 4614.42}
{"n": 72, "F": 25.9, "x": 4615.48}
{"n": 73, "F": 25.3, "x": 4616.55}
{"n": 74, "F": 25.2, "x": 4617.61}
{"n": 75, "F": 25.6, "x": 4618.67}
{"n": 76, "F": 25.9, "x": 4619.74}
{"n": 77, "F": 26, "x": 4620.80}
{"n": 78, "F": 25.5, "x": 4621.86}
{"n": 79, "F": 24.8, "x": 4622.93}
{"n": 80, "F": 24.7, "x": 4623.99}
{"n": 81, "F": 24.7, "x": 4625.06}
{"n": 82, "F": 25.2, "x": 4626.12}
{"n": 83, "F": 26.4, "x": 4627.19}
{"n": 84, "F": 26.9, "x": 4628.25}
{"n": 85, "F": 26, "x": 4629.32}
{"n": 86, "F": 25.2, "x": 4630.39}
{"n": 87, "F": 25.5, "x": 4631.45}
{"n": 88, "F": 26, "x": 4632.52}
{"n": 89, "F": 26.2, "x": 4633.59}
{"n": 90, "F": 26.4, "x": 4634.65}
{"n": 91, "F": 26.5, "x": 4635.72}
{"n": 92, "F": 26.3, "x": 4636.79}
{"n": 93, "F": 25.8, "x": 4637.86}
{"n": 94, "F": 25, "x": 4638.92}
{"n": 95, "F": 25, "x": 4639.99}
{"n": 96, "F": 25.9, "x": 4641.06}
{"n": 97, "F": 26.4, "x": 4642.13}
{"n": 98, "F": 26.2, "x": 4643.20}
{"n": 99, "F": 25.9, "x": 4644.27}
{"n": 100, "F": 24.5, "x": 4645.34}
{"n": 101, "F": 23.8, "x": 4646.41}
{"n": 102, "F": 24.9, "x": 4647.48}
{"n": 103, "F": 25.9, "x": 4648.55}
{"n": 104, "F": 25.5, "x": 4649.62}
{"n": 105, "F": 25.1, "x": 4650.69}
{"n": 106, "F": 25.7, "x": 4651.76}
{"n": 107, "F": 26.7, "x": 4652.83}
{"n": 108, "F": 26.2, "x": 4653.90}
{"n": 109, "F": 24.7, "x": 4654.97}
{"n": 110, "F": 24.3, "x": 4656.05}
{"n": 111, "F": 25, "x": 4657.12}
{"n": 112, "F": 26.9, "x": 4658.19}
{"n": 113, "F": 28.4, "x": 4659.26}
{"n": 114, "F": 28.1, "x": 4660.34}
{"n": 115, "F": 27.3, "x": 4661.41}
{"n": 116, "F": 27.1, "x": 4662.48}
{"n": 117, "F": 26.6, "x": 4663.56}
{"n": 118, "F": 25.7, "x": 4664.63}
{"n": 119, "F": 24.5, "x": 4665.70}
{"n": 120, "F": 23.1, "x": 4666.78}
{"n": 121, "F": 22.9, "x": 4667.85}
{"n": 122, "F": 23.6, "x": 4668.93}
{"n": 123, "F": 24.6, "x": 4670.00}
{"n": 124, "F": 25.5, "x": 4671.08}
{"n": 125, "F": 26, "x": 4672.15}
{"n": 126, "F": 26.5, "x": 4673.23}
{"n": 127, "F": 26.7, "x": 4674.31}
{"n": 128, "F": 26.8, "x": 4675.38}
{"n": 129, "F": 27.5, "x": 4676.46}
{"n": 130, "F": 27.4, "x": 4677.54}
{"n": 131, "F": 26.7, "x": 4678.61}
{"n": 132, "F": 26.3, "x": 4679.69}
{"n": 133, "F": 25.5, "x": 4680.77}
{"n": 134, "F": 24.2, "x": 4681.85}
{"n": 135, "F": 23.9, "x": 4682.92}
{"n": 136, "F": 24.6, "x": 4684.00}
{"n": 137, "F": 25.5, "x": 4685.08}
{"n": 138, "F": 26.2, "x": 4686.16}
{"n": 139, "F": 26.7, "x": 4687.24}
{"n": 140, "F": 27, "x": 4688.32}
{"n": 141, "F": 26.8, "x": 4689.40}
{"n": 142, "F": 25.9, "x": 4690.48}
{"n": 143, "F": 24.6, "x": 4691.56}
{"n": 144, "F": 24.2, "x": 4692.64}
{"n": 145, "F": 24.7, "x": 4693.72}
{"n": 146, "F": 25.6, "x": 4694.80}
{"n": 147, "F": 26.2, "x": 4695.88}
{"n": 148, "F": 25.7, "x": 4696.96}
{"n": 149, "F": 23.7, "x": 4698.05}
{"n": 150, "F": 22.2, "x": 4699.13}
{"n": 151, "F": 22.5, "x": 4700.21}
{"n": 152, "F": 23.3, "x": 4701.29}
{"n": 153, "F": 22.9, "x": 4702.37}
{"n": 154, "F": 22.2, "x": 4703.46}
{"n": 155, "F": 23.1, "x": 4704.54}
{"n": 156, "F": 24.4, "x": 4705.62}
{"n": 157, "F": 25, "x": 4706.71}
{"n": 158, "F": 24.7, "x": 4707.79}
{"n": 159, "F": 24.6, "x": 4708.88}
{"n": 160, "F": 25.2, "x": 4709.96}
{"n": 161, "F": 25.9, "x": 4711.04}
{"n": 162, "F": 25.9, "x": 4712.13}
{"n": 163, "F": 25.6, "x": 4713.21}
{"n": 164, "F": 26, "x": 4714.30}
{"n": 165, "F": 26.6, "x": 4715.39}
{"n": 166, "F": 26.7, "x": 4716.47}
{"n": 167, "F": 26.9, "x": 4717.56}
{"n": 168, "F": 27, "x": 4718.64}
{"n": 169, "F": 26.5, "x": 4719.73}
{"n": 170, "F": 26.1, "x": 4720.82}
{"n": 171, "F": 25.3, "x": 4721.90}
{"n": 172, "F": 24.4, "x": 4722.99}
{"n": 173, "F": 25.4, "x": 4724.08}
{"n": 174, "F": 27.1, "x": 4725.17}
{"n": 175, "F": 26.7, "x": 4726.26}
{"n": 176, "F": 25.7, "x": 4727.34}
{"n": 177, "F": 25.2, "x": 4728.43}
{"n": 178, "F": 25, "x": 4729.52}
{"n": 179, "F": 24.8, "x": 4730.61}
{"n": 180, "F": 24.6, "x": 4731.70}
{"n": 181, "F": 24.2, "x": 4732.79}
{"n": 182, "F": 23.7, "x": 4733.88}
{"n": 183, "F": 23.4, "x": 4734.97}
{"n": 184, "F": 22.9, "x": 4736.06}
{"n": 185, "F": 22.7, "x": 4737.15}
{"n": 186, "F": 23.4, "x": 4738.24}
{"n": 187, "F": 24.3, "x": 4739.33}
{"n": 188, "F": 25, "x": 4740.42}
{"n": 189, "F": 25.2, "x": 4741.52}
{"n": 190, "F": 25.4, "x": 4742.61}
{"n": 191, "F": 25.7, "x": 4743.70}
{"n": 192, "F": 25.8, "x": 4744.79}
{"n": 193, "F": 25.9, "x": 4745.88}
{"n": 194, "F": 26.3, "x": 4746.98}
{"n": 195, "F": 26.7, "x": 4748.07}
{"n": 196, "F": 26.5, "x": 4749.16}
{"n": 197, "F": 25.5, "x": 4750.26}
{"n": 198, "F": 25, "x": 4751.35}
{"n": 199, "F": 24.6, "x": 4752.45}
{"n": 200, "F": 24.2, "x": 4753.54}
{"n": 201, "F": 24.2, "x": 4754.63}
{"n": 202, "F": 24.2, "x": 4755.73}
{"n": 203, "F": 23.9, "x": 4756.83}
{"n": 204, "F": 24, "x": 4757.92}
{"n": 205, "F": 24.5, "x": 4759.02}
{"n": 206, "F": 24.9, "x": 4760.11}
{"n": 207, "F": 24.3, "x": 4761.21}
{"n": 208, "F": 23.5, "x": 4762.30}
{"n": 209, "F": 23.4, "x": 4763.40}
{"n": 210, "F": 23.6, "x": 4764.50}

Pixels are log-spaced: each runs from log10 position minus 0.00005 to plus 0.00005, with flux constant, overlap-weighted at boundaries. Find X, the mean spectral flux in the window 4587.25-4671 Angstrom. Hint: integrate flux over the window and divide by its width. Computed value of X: 25.5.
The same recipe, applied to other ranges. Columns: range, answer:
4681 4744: 25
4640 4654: 25.6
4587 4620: 25.2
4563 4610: 24.8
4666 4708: 25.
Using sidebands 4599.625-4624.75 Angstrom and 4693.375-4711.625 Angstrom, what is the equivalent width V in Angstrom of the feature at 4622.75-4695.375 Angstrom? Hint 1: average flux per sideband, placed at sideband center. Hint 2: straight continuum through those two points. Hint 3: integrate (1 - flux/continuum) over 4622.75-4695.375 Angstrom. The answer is -3.4 Angstrom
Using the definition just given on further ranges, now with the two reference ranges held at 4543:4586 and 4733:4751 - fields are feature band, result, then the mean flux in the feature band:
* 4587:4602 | -0.62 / 25.4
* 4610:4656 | -2.14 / 25.6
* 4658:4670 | -0.55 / 25.8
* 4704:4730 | -0.86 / 25.6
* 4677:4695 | -0.69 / 25.6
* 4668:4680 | -0.68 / 26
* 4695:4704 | 0.39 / 23.7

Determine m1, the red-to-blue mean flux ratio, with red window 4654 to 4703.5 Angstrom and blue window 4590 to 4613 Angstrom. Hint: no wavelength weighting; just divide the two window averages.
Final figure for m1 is 1.02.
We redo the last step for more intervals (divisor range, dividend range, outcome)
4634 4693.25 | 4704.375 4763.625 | 0.97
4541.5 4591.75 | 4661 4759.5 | 1.03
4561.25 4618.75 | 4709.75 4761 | 1.01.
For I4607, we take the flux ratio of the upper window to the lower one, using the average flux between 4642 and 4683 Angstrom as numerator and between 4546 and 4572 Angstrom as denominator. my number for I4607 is 1.08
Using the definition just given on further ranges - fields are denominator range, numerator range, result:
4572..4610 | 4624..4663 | 1.04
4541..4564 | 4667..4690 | 1.09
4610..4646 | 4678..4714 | 0.97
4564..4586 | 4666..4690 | 1.04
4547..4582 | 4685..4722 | 1.04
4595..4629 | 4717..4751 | 1.00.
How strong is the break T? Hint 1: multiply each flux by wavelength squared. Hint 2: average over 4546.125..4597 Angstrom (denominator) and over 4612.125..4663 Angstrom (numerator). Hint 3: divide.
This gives 1.08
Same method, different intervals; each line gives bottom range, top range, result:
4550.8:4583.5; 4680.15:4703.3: 1.07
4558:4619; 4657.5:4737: 1.06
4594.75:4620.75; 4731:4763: 1.04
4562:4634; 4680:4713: 1.03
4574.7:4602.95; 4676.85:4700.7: 1.06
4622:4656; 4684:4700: 1.01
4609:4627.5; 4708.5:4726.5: 1.06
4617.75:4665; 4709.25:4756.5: 1.02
